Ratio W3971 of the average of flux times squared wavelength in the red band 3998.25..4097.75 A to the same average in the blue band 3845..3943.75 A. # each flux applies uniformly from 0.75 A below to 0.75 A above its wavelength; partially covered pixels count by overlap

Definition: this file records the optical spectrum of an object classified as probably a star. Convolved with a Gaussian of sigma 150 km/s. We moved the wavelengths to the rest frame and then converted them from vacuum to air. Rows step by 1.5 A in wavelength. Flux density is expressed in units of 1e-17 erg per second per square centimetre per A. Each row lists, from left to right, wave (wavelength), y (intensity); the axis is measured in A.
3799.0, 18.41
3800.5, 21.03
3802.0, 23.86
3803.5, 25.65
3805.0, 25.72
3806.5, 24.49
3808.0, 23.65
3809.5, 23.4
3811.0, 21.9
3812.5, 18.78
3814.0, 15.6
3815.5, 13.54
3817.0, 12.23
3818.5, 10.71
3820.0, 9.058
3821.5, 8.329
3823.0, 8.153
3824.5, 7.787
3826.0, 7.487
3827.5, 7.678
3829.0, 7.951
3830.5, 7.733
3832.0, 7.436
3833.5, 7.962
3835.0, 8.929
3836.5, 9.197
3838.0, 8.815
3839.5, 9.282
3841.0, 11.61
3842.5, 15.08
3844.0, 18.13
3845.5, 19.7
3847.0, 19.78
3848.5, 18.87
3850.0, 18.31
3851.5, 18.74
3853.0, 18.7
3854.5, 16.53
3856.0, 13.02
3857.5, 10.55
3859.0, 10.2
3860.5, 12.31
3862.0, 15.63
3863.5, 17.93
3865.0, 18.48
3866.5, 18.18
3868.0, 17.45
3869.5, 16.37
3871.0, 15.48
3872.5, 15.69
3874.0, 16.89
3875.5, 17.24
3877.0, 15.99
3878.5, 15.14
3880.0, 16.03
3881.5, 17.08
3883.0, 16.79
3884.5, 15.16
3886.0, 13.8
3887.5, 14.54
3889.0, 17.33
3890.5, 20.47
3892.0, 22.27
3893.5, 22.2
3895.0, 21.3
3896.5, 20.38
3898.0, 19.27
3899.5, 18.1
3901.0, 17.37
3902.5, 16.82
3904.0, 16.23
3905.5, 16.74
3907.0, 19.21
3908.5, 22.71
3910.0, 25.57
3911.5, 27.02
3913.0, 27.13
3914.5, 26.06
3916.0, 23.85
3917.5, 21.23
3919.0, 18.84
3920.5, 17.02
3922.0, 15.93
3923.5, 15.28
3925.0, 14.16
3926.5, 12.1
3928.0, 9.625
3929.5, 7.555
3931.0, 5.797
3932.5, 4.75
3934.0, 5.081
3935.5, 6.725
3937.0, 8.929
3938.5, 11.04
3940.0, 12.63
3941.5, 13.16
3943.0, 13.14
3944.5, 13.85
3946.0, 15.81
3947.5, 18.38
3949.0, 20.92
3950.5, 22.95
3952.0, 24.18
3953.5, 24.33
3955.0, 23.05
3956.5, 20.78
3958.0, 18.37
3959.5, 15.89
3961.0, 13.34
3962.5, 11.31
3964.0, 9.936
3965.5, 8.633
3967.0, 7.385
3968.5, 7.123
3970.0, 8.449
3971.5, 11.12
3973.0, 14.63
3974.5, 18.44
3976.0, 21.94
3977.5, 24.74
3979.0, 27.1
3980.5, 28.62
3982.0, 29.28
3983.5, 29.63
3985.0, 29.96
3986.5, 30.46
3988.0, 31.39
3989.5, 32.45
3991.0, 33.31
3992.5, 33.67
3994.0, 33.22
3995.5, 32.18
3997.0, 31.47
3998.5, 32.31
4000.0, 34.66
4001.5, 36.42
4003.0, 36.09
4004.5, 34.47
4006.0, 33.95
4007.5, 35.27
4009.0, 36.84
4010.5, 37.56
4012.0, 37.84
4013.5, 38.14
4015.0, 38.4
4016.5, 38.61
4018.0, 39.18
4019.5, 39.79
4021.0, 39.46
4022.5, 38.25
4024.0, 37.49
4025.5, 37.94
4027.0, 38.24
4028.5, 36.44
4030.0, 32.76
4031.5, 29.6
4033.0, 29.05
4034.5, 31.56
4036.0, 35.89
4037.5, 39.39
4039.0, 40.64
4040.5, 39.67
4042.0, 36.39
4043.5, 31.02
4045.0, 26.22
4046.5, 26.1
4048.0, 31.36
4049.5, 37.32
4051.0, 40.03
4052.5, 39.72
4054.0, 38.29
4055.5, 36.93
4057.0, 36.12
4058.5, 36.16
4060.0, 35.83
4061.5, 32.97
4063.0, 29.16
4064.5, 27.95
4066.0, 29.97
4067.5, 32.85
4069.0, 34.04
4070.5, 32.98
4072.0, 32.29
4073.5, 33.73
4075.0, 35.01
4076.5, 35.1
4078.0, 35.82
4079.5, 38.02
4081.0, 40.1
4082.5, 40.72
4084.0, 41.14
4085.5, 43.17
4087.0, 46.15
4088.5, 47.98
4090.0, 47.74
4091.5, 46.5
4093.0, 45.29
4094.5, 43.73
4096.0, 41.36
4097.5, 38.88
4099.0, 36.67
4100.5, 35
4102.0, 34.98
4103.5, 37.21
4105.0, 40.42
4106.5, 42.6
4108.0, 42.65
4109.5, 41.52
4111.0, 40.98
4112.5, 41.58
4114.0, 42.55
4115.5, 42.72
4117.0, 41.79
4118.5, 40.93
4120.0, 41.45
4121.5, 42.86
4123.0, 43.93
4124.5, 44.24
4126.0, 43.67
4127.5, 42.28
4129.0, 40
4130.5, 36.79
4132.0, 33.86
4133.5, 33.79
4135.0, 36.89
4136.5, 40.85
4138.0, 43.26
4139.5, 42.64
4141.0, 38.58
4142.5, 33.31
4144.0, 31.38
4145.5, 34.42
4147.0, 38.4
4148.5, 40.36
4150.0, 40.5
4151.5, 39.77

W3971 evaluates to 2.4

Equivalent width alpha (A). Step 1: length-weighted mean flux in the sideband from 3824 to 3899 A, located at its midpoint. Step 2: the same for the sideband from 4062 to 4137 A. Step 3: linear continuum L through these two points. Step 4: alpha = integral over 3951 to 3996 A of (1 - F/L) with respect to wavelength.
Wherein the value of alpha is 8.3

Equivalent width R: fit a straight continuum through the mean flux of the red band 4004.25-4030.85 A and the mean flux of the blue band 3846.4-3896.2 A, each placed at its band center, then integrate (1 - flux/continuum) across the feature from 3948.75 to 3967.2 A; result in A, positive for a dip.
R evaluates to 7.4 A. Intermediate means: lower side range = 16.8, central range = 17.2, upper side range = 37.3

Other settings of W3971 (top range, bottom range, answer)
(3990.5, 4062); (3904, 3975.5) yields 2.39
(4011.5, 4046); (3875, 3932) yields 2.16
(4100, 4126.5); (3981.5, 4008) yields 1.33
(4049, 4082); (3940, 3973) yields 2.43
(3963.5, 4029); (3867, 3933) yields 1.80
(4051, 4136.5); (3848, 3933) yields 2.52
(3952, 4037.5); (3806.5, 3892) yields 2.11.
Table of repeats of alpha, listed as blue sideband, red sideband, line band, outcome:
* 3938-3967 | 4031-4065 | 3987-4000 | -4.67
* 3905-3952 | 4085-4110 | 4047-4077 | 1.67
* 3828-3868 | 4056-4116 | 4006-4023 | -3.75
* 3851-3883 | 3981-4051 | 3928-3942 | 9.22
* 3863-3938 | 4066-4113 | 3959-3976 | 8.88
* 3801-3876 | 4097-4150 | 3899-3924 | 1.01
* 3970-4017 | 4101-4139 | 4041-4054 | 0.37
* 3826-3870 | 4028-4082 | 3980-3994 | -1.80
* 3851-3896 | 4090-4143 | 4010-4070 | -4.53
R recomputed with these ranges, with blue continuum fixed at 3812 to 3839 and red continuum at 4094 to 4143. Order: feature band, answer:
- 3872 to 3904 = -2.7 A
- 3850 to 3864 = -2.2 A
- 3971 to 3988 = 0.8 A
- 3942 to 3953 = 2.0 A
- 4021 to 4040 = -3.0 A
